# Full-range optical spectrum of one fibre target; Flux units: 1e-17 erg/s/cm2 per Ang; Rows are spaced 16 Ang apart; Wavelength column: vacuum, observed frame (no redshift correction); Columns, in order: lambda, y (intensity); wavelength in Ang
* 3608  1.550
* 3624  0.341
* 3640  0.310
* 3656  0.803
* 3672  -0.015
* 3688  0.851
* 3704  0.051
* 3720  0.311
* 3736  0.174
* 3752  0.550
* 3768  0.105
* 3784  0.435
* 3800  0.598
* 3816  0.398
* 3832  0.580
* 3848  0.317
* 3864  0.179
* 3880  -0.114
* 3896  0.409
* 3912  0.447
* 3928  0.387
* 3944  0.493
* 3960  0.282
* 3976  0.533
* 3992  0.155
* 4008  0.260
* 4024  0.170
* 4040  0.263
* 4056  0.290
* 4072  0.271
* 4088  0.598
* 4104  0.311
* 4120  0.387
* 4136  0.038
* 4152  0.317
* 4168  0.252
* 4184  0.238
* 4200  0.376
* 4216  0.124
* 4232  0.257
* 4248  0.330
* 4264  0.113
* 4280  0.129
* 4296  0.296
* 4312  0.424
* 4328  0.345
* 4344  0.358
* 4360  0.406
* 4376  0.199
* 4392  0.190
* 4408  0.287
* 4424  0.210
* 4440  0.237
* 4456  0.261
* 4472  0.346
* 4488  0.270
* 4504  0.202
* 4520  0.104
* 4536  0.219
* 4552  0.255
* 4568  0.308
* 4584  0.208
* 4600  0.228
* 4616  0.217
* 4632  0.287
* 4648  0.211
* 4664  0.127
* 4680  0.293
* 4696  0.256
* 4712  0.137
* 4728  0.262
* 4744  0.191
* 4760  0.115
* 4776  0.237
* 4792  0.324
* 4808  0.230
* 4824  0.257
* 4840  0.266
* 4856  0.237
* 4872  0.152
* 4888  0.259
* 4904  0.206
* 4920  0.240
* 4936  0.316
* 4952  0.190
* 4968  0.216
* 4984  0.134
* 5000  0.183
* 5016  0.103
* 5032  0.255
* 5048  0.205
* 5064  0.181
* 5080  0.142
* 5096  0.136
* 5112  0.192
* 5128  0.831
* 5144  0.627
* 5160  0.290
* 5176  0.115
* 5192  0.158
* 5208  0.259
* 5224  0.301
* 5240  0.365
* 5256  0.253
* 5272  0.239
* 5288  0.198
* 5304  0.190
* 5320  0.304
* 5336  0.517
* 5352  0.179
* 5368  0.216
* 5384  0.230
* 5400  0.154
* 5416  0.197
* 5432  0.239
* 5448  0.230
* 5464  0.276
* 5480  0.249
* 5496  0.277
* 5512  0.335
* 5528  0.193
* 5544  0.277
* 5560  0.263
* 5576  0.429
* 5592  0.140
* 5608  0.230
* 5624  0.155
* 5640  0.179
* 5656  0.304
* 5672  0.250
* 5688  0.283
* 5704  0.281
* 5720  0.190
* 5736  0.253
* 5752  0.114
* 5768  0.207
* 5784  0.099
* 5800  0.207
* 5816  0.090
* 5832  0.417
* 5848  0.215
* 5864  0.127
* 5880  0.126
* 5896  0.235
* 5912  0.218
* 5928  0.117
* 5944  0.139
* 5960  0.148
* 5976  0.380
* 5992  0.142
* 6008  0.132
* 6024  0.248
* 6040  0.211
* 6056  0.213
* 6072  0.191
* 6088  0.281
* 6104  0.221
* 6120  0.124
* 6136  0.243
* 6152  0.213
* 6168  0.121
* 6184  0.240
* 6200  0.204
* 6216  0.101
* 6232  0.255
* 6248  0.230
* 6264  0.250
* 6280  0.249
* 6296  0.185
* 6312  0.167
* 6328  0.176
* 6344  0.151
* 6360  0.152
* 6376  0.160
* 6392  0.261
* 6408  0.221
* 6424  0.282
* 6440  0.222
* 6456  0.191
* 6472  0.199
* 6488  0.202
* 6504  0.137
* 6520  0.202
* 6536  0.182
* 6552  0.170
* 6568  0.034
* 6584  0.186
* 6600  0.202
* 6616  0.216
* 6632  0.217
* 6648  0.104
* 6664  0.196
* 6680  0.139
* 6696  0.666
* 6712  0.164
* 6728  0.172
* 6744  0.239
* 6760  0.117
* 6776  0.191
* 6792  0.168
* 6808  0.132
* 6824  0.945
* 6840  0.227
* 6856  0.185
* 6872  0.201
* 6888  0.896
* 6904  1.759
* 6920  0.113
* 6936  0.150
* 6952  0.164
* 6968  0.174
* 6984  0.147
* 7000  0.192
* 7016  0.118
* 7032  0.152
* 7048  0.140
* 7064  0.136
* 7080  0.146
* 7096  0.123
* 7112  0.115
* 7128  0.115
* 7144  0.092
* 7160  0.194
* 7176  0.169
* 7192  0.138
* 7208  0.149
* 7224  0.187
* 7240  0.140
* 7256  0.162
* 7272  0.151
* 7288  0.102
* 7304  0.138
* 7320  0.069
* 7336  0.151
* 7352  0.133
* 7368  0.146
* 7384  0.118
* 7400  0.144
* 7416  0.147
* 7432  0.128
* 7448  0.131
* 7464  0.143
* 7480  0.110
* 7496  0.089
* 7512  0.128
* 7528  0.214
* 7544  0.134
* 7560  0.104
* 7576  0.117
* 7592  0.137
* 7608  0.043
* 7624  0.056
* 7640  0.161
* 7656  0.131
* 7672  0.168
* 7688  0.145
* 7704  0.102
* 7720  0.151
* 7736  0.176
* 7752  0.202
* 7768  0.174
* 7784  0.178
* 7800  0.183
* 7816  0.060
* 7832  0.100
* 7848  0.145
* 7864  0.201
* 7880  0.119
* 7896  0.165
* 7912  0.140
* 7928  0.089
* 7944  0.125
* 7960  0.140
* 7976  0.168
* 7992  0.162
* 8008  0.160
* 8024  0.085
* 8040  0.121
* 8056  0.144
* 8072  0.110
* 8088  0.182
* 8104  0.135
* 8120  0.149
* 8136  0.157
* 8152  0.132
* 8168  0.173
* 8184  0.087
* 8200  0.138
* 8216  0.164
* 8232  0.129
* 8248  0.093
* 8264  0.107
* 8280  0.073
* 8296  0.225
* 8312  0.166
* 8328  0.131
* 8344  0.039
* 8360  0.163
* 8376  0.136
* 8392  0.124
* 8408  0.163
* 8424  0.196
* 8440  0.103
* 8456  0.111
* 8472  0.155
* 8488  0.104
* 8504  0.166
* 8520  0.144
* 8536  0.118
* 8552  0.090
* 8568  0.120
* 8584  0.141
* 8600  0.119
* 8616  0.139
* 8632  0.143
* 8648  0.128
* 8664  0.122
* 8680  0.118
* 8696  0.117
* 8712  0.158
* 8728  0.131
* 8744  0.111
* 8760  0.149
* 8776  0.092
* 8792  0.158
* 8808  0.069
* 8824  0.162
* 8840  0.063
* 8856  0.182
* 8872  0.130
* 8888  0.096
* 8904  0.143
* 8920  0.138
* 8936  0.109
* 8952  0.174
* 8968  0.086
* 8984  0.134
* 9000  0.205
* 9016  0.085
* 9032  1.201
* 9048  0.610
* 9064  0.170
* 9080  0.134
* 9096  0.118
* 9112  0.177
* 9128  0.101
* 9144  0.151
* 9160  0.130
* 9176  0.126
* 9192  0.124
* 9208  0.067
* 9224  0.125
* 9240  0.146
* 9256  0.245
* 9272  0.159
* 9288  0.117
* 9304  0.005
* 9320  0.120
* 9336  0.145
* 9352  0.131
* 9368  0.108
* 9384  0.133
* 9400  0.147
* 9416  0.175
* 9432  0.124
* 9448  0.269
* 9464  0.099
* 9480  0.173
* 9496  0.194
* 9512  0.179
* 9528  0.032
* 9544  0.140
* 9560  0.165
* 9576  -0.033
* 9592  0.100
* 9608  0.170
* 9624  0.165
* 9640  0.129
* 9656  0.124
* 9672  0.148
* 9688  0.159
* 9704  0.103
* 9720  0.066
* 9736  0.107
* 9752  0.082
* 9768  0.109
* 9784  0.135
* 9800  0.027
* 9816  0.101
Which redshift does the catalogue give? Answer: 0.377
